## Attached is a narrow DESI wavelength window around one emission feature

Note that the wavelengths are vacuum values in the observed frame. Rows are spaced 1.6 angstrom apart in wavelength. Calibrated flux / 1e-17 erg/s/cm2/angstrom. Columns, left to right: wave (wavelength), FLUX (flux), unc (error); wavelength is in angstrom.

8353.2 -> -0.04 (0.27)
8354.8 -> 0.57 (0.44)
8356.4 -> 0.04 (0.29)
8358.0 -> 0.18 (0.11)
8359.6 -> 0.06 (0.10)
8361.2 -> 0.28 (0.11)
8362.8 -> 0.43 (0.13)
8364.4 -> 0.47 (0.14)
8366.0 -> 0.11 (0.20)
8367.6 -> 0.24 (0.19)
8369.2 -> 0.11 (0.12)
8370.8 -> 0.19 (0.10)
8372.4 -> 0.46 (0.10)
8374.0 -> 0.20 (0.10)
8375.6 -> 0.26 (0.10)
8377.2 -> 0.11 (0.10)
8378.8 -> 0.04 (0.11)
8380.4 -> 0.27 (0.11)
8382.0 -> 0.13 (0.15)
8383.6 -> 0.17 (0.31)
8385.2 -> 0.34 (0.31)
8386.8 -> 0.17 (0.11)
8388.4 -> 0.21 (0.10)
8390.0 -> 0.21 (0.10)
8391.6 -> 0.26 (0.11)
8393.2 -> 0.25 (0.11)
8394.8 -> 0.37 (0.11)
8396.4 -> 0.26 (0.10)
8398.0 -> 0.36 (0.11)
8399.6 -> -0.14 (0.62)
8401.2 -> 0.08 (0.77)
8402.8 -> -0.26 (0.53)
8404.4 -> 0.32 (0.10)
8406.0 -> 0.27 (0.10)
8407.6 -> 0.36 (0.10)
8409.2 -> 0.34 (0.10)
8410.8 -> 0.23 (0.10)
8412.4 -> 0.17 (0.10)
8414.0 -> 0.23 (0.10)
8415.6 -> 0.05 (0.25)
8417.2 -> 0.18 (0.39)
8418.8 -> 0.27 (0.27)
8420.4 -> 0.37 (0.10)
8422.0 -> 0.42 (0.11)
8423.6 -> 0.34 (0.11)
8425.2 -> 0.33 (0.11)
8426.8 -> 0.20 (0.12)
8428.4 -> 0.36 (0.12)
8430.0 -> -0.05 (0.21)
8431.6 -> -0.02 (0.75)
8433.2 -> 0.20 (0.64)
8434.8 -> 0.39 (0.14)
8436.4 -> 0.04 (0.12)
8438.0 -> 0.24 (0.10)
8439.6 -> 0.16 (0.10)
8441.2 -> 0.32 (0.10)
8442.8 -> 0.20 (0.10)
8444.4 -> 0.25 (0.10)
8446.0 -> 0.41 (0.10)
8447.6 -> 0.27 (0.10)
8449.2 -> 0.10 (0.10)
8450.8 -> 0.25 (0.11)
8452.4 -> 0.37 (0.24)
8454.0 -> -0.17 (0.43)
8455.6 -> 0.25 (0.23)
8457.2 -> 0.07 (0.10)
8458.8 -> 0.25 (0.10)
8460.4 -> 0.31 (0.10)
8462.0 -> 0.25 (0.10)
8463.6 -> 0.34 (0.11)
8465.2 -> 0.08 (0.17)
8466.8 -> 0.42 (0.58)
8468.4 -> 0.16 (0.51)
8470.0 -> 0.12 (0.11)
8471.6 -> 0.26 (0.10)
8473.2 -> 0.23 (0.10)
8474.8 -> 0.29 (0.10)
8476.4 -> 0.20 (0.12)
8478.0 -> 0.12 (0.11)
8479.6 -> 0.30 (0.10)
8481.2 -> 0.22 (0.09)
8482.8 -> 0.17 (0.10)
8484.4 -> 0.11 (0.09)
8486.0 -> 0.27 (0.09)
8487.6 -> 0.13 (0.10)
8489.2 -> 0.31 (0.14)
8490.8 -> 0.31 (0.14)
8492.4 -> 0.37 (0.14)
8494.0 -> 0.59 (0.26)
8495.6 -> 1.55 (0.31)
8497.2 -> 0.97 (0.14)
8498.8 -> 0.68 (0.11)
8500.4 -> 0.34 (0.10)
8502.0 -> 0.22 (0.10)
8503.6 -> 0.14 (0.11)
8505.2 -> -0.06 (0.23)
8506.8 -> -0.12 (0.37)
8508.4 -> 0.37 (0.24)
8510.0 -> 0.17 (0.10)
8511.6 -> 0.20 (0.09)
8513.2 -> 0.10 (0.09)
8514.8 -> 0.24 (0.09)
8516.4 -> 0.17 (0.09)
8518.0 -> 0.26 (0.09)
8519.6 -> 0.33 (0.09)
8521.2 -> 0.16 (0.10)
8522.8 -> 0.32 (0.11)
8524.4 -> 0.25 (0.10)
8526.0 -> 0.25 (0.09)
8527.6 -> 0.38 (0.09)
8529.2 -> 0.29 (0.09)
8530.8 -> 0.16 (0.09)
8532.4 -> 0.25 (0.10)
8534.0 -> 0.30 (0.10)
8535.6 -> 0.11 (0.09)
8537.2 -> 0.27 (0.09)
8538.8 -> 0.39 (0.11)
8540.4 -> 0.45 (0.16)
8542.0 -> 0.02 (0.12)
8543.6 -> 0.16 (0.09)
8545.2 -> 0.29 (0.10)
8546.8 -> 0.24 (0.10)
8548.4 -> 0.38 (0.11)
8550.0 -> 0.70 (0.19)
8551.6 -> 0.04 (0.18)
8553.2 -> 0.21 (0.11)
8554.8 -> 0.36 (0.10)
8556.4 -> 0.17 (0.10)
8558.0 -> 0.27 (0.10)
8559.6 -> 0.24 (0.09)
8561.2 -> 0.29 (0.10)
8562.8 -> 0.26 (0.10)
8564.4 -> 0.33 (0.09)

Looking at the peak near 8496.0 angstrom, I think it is H-beta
